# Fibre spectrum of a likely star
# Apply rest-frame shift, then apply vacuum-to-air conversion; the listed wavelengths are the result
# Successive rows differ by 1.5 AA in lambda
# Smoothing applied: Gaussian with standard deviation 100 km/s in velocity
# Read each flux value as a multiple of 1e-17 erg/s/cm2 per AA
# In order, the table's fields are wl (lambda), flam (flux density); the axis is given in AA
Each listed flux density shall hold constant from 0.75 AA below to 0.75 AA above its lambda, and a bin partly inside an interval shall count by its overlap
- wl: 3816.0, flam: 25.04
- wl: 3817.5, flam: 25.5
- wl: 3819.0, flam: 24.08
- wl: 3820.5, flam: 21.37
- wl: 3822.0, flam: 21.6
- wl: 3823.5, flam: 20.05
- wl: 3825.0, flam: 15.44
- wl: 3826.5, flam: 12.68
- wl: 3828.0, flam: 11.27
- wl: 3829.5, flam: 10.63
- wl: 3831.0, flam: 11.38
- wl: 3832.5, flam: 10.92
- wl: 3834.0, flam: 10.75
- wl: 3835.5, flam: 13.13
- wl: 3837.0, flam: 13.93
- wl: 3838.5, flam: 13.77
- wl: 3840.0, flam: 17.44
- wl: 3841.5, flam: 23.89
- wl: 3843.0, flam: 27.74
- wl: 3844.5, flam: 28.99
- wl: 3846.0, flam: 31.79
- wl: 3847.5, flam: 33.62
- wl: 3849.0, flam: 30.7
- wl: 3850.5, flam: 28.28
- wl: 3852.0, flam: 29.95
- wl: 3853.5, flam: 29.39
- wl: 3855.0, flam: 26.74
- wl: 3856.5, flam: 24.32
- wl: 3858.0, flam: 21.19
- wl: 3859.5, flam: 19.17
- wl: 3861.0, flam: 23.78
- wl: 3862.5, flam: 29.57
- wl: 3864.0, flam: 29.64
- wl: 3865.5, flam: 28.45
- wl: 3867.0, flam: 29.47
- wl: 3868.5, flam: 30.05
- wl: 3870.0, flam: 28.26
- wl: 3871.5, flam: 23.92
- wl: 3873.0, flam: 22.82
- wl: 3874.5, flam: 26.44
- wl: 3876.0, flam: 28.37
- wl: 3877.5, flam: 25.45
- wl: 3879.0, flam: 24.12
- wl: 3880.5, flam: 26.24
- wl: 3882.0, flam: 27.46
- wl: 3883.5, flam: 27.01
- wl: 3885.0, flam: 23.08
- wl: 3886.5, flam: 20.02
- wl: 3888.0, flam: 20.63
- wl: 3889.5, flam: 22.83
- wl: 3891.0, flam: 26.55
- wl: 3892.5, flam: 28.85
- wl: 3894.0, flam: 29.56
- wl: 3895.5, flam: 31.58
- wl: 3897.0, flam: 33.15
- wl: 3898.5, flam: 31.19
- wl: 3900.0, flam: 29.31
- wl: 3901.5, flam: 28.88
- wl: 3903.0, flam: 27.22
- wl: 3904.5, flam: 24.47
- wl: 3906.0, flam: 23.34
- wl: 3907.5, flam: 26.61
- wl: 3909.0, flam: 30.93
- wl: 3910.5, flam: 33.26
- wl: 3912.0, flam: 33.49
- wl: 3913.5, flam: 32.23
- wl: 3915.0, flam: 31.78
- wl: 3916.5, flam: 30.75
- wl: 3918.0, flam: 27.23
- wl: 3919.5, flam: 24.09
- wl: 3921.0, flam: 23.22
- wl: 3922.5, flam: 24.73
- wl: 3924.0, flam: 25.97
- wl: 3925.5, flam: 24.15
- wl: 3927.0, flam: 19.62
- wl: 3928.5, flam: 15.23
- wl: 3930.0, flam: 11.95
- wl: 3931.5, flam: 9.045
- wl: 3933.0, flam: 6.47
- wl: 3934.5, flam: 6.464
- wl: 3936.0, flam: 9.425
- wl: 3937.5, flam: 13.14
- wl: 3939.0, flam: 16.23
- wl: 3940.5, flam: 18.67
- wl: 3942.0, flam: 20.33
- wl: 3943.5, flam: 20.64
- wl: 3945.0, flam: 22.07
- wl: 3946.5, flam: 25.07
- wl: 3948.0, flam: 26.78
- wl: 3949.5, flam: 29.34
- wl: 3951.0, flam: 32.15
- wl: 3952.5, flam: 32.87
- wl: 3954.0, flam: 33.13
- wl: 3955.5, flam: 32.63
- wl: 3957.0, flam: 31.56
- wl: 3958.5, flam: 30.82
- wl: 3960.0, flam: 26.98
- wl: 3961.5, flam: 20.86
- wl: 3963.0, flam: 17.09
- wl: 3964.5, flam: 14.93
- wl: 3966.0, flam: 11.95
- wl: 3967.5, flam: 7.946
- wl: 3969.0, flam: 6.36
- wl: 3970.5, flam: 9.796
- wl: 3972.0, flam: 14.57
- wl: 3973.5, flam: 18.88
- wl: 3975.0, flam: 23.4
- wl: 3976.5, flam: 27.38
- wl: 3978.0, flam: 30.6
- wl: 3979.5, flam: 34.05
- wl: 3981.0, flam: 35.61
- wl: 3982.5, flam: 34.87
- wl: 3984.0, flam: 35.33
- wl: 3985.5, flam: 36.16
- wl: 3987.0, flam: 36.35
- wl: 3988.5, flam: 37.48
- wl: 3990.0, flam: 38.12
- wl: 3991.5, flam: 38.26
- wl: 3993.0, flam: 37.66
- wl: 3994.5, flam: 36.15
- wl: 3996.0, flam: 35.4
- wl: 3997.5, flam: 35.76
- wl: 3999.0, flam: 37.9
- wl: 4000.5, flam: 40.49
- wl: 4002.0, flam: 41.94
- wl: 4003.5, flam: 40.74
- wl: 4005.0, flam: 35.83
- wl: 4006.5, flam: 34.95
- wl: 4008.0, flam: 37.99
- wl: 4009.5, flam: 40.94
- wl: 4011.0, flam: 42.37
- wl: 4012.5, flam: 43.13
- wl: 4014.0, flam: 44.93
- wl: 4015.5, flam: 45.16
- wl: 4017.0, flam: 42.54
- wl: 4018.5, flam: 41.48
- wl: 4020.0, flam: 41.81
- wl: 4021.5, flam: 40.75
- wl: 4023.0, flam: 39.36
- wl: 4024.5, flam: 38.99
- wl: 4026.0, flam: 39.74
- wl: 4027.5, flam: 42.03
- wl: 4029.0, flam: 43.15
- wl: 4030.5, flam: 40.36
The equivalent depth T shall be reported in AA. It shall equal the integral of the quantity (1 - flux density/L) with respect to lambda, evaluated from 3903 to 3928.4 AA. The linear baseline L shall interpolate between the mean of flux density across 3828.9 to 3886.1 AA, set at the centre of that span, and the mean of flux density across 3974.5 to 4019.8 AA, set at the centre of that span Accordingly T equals 2.3 AA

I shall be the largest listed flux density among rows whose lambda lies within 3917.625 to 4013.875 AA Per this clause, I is 43.13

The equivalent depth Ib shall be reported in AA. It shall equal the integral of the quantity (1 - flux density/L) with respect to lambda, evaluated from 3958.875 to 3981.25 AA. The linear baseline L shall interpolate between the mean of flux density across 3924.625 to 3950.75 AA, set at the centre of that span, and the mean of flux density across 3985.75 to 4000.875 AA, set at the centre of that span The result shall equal 7.2 AA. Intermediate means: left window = 17.7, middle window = 19.9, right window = 37.2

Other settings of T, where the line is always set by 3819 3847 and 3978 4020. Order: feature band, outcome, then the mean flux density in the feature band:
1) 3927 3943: 9.13 AA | 13.1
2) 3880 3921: -2.32 AA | 27.8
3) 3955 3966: 3.17 AA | 23.9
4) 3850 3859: -2.56 AA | 26.4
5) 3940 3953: 2.74 AA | 25.3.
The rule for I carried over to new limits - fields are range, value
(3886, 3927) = 33.49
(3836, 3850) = 33.62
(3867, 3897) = 33.15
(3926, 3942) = 20.33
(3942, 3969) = 33.13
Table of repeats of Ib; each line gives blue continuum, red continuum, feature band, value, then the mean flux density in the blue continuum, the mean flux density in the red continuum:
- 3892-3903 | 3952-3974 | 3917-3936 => 5.96 AA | 30.2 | 20.6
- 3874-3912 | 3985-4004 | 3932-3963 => 9.95 AA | 27.2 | 37.9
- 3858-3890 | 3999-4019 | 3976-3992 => 1.28 AA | 25.5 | 40.8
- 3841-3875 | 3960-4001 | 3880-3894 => 1.27 AA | 27.3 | 27.8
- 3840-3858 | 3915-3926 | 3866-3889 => 1.41 AA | 27.9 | 26.2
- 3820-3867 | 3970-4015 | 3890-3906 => -1.32 AA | 21.8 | 34.8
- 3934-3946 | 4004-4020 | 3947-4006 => -2.15 AA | 16.3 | 41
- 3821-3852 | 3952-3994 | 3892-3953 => -0.03 AA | 19.7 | 27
